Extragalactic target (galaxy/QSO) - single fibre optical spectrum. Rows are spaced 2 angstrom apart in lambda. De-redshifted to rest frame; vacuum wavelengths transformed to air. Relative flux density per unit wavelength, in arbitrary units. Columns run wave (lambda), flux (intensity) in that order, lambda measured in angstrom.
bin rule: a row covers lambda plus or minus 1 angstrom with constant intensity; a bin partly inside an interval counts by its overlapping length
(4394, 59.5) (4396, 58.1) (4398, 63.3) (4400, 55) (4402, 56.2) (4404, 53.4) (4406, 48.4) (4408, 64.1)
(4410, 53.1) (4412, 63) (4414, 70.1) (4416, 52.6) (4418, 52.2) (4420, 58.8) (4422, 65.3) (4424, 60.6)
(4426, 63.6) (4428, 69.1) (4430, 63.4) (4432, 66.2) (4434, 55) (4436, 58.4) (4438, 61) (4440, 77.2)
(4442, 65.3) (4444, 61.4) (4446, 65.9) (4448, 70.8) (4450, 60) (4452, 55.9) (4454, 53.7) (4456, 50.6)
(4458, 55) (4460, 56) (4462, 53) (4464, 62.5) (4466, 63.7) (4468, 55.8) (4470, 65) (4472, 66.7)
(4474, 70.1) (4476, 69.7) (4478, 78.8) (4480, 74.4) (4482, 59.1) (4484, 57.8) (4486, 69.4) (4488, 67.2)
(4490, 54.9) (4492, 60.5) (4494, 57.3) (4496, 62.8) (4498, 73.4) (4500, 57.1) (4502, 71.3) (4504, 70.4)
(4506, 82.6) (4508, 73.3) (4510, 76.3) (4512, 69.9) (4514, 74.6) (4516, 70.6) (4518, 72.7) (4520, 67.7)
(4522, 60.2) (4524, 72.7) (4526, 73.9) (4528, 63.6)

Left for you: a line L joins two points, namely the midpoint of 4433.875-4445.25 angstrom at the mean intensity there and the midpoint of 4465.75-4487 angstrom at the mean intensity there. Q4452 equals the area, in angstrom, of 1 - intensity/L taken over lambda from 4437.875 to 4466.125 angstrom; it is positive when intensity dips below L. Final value 1.7 angstrom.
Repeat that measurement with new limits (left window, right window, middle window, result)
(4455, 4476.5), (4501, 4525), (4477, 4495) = 0.24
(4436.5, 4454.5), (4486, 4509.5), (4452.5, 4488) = 1.46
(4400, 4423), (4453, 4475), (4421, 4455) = -2.65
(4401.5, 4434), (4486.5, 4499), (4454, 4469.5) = 1.25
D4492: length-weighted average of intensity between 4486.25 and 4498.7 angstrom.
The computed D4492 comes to 62.8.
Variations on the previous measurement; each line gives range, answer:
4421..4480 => 62.9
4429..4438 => 60.8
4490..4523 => 68.4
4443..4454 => 62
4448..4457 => 56.8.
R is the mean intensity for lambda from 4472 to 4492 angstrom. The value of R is 66.5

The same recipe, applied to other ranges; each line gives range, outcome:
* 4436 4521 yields 65.2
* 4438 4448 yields 67.1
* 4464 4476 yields 64.6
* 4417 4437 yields 61.3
